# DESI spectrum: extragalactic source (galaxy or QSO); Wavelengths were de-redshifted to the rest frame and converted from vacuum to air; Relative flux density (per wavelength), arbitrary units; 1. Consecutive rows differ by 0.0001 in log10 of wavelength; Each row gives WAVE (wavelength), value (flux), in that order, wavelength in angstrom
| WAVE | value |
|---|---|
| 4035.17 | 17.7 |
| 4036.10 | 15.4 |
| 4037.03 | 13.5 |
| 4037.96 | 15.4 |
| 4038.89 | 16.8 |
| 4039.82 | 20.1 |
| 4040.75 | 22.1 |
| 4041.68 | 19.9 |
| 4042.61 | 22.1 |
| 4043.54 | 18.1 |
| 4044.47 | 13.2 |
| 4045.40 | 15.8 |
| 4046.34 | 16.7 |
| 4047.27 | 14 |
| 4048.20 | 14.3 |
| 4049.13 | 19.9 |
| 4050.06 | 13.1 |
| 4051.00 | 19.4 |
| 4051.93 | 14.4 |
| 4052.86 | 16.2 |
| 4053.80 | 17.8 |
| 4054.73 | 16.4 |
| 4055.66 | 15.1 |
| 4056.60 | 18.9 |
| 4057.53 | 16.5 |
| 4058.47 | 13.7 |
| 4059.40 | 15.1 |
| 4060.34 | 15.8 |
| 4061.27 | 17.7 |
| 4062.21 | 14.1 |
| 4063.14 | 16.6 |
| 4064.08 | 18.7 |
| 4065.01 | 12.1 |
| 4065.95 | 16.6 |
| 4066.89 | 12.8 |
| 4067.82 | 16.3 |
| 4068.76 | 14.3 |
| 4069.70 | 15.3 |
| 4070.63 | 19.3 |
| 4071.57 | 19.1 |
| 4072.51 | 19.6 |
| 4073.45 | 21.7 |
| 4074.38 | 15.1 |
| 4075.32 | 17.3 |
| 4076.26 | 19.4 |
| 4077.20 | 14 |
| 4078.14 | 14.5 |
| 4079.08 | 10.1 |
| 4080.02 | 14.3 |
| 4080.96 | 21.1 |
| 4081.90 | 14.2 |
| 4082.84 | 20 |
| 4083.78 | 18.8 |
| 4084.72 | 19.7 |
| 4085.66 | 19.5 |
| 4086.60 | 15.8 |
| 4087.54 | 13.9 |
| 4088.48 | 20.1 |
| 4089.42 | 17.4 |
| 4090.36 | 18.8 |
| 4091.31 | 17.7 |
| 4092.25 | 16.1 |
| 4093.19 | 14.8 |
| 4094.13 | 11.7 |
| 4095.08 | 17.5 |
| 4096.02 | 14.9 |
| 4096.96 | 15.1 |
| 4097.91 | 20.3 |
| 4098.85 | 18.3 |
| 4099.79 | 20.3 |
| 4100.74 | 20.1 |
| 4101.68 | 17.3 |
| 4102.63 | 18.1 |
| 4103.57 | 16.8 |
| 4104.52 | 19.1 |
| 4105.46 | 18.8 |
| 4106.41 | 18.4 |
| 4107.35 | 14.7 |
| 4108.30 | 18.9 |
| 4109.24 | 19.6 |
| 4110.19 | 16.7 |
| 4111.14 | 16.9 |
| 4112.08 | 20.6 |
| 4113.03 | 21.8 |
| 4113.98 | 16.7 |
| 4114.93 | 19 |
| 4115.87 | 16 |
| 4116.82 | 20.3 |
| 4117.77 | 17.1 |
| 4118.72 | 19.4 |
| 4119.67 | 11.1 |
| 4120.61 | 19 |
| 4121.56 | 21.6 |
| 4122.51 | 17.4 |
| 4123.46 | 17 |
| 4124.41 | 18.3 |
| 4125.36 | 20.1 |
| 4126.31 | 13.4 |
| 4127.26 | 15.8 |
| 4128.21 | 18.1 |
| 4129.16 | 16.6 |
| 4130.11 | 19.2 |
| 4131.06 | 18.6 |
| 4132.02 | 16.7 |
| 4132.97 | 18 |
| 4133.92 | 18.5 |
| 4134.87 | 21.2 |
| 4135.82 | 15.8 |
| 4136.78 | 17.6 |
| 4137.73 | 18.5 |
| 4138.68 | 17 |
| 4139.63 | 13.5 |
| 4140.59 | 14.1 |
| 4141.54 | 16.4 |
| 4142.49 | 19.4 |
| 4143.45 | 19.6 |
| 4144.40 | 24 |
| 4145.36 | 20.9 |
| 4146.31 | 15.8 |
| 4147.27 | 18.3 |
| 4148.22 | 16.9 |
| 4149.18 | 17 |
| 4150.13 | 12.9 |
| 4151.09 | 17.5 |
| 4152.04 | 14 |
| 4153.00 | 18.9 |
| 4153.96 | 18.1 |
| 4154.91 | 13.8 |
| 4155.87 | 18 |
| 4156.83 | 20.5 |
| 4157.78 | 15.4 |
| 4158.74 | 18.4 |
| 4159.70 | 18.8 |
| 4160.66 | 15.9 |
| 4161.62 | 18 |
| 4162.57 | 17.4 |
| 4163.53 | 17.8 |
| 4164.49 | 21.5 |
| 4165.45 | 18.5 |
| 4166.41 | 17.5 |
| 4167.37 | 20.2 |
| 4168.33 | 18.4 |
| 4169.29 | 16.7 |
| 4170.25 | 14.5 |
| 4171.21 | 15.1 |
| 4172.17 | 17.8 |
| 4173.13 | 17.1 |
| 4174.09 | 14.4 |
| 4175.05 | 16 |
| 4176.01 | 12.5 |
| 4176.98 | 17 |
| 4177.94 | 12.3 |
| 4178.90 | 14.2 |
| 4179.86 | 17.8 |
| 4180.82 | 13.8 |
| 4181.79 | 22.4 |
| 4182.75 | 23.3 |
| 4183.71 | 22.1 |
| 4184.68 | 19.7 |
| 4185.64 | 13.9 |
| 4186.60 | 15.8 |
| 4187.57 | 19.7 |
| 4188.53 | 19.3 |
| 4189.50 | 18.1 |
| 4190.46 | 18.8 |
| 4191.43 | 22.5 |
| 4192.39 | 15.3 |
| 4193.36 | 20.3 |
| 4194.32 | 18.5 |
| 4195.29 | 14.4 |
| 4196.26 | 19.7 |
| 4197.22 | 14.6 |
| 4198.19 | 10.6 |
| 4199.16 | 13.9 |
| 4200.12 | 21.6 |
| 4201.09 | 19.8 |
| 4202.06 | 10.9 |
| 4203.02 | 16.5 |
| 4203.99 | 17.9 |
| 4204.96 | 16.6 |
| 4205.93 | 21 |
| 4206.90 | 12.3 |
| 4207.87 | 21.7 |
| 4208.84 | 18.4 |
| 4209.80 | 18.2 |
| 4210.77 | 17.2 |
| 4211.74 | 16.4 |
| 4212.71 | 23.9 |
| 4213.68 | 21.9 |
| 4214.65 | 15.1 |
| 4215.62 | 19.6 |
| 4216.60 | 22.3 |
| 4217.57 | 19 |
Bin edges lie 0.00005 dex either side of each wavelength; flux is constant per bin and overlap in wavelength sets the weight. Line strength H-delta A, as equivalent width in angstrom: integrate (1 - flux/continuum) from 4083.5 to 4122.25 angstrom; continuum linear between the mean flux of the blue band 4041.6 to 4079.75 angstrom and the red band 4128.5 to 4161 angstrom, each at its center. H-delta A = -1.9 angstrom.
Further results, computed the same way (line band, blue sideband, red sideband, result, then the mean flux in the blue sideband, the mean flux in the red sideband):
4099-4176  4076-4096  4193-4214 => -3.1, 16.6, 17.5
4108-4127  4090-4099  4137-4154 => -1.3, 16.4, 17.4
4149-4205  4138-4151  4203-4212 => 1.2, 17.4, 17.7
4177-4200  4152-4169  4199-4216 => 0.6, 17.9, 18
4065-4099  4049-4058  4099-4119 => 1.6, 16.6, 18.4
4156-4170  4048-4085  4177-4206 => -0.7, 16.5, 17.5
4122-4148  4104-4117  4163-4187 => 0.2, 18.3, 17.2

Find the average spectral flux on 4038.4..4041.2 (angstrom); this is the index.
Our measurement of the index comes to 19.6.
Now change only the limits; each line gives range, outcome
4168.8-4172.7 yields 16.1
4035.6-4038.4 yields 14.8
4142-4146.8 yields 19.9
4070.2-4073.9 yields 19.9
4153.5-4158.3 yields 17.2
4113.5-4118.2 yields 17.8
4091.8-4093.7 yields 15.4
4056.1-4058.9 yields 16.3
